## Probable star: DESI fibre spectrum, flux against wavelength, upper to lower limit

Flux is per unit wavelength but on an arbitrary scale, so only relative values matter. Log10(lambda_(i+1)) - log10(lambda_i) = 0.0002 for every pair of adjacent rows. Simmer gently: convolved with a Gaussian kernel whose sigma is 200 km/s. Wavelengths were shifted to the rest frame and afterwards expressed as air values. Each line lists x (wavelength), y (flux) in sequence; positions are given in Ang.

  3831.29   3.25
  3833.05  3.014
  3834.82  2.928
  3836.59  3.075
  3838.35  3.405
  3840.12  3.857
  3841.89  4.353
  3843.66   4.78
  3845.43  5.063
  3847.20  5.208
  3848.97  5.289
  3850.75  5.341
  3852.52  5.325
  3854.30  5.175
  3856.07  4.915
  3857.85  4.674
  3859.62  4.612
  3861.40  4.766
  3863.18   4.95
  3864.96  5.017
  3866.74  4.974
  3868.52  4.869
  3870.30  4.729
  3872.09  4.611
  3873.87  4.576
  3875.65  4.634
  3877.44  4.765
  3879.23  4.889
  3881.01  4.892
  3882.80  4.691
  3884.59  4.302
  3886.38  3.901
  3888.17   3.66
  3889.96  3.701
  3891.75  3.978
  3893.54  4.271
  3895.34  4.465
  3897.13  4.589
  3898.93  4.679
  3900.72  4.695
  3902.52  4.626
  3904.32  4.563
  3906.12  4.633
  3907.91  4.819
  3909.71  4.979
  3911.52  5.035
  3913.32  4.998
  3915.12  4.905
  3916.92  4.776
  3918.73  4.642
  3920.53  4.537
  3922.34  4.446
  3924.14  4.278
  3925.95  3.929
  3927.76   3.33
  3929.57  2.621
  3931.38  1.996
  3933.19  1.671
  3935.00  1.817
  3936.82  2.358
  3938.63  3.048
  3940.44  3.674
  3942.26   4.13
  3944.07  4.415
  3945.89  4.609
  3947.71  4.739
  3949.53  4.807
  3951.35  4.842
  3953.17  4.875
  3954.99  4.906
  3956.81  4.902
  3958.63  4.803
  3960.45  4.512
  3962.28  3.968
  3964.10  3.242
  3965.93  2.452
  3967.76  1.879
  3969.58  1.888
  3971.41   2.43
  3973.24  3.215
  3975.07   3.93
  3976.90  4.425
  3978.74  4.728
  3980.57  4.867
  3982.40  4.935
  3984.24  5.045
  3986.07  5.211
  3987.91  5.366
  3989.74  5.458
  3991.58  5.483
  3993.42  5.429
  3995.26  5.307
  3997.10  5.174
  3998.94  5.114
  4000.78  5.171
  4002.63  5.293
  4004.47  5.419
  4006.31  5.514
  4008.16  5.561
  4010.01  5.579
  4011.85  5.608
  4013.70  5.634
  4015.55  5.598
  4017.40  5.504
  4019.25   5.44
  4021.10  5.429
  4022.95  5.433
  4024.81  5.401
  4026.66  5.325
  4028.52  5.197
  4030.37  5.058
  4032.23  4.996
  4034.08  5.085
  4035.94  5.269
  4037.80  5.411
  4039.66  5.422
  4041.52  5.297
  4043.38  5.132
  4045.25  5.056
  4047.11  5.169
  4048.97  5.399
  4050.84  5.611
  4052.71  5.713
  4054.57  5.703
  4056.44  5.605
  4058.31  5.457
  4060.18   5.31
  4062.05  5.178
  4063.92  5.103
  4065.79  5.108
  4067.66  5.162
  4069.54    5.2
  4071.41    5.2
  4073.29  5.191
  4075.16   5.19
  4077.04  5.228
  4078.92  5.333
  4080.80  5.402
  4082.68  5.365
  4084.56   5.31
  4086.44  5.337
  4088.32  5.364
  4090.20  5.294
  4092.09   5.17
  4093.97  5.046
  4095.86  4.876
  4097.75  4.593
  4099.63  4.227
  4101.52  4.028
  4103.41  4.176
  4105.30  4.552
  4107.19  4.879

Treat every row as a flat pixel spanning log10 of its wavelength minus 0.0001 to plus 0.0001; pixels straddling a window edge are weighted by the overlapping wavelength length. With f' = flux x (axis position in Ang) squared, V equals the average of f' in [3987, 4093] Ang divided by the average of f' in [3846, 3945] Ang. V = 1.32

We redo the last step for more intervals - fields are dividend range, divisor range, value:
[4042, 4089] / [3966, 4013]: 1.18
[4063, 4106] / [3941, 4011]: 1.16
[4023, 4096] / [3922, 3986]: 1.47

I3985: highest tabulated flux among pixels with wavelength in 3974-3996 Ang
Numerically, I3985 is 5.483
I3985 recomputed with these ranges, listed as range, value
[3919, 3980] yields 4.906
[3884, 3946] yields 5.035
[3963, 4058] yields 5.713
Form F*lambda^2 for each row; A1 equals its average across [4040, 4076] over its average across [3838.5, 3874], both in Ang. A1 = 1.22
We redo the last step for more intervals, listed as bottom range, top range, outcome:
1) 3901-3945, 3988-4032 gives 1.43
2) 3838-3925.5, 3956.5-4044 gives 1.11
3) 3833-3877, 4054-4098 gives 1.27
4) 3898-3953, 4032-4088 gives 1.39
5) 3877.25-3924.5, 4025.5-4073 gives 1.25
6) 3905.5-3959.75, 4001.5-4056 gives 1.37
